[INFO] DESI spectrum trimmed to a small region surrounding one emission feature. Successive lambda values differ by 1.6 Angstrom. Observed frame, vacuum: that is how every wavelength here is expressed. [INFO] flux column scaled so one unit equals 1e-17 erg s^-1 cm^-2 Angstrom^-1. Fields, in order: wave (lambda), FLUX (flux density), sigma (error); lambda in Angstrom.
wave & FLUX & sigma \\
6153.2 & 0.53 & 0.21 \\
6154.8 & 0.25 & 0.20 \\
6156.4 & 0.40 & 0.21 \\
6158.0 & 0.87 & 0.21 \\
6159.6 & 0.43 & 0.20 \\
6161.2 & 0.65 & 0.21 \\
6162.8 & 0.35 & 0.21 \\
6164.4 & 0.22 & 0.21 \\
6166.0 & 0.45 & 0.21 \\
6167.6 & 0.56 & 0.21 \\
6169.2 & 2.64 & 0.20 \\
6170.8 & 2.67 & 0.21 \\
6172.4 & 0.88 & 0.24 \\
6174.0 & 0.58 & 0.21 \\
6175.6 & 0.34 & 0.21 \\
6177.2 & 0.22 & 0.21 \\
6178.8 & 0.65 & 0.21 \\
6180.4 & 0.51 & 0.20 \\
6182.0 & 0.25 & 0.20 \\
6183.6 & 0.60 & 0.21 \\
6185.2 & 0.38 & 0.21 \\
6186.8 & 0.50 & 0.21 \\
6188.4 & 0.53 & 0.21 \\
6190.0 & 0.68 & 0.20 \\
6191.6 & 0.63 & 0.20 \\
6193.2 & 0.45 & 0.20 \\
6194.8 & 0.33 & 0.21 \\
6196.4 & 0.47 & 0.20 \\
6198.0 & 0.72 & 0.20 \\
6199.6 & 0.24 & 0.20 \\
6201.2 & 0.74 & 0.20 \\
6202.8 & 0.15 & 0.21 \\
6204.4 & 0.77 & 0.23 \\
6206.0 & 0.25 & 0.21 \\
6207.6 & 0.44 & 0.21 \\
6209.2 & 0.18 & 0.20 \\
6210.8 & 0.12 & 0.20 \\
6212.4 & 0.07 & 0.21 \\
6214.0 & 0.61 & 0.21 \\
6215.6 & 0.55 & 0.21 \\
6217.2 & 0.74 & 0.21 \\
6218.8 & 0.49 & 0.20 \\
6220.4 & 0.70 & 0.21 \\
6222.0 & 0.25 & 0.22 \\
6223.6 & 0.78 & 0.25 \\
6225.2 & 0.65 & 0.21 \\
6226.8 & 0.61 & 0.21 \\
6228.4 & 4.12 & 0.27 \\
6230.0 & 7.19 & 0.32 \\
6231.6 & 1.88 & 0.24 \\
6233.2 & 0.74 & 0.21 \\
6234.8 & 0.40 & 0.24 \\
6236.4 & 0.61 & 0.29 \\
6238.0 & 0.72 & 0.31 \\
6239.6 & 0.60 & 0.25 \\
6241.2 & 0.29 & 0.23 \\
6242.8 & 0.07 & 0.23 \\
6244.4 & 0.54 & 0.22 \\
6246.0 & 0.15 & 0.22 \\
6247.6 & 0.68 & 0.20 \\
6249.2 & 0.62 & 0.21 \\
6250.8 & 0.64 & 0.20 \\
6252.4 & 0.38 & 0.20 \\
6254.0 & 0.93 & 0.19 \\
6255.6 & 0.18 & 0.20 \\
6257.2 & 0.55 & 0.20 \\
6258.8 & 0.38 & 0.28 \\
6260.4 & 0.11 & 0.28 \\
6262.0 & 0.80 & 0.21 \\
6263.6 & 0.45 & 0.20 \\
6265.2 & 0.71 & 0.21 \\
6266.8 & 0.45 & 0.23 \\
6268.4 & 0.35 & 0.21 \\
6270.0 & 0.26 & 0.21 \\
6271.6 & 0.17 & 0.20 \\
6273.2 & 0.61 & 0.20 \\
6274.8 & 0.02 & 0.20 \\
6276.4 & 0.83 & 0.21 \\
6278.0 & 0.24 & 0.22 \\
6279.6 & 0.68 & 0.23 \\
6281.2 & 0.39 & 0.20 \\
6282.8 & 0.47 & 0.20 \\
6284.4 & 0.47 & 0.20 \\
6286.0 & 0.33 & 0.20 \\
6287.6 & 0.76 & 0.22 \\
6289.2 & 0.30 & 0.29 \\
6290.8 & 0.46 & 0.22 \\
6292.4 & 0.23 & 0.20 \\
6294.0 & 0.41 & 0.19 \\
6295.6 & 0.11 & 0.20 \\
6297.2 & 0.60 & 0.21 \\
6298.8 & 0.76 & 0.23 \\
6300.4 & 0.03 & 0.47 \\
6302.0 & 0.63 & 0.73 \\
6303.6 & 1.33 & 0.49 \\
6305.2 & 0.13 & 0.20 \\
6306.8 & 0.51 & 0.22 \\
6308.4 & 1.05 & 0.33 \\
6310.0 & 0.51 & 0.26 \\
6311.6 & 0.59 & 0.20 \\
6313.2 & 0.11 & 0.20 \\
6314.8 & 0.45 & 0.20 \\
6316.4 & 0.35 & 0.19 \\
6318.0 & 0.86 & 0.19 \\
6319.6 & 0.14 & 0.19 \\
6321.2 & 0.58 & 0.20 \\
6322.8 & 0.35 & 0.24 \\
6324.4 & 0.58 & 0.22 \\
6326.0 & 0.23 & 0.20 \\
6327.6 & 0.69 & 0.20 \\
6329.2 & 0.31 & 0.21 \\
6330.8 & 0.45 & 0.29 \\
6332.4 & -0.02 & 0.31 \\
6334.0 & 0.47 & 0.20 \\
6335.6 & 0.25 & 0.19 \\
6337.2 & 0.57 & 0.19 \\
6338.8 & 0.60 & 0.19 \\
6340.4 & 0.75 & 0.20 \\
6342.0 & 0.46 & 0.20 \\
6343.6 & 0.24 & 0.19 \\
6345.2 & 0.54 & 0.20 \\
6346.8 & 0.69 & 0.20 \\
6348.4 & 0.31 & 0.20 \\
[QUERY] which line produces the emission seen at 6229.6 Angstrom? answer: [O III] 5007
